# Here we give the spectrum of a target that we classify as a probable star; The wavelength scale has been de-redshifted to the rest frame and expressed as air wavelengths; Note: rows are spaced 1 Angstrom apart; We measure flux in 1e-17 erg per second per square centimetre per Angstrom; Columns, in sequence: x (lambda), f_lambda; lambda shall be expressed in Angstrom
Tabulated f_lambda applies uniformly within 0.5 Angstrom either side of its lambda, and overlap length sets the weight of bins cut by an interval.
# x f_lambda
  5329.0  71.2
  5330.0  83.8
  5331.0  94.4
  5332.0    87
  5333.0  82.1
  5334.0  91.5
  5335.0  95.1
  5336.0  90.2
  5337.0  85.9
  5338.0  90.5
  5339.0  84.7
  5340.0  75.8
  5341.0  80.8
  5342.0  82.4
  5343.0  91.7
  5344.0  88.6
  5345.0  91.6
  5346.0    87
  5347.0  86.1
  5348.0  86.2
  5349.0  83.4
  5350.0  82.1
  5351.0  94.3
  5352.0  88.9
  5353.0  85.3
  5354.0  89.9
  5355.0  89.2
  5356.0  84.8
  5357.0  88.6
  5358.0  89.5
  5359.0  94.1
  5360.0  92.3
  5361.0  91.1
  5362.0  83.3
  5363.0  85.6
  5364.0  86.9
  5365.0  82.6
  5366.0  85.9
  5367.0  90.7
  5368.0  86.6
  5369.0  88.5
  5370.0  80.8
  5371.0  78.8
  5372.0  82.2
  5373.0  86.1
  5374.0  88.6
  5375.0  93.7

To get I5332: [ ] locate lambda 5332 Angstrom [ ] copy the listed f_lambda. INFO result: 87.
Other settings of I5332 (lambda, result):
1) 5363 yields 85.6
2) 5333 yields 82.1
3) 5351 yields 94.3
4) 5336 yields 90.2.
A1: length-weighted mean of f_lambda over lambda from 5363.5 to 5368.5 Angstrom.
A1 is 86.5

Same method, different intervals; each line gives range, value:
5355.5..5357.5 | 86.7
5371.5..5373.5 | 84.2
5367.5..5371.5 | 83.7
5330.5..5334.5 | 88.8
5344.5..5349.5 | 86.9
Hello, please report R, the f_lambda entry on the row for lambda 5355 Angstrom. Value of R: 89.2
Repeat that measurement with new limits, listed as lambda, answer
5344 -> 88.6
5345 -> 91.6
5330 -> 83.8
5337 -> 85.9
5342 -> 82.4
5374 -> 88.6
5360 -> 92.3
